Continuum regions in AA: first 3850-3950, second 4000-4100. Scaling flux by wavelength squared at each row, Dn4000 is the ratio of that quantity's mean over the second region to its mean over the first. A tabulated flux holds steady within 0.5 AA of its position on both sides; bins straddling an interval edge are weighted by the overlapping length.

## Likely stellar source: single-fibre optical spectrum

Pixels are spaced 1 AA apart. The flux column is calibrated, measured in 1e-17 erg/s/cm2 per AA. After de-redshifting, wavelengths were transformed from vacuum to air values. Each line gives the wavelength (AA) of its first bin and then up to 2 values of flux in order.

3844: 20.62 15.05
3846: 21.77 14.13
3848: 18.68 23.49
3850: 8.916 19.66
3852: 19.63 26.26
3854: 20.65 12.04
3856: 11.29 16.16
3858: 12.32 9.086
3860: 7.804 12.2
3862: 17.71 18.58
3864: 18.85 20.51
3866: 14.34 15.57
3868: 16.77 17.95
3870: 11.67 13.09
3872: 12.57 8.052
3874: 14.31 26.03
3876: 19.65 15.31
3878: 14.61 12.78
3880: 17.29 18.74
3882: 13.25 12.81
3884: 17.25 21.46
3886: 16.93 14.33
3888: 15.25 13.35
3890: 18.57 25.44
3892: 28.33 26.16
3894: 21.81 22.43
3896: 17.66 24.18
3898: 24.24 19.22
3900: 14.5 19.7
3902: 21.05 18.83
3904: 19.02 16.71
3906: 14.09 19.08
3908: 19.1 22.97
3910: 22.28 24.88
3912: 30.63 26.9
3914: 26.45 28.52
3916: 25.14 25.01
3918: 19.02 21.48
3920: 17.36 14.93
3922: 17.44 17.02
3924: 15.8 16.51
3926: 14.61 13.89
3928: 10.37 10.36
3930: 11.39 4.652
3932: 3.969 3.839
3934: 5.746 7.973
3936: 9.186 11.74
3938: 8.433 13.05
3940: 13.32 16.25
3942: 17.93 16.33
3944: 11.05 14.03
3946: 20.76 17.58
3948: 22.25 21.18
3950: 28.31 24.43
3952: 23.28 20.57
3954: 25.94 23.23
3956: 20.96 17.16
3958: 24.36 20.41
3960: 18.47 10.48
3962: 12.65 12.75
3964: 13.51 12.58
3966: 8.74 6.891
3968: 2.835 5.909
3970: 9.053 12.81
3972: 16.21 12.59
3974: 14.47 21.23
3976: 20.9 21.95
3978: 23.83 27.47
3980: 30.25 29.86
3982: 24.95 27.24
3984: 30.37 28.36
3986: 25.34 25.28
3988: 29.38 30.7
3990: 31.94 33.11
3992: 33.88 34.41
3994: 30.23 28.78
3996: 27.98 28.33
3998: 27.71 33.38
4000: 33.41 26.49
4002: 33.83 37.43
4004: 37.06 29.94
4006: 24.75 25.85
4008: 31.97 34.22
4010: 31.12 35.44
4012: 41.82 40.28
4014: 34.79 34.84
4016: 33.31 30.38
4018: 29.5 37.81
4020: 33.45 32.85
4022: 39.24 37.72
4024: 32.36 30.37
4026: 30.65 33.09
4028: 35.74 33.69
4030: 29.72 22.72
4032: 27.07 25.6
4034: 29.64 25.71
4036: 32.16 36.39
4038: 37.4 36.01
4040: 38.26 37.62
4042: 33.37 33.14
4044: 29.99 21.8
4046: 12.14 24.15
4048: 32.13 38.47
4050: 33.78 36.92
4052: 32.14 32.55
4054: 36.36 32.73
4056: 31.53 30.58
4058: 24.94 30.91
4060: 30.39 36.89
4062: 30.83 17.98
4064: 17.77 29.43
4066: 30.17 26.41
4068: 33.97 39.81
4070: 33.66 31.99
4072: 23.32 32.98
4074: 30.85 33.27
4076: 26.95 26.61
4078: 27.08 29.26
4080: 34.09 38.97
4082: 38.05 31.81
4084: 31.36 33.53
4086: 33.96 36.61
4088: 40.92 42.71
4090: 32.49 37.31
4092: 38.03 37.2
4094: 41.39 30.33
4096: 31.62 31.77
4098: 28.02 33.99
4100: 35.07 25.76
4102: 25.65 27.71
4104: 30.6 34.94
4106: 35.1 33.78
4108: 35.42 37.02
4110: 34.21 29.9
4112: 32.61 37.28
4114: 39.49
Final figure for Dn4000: 2.0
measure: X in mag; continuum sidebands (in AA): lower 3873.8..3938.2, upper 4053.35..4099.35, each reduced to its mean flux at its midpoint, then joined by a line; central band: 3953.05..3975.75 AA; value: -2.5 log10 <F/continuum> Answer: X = 0.448 mag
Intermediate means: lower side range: 17.6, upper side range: 32.2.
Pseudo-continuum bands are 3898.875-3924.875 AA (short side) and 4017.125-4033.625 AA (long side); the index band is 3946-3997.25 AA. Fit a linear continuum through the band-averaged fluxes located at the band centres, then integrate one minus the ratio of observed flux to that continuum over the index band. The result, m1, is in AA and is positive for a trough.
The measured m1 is 9.8 AA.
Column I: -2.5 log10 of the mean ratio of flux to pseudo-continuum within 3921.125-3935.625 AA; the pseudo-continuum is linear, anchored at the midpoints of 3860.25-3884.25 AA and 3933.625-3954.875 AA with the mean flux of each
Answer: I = 0.44 mag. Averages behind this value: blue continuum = 15.7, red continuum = 16.8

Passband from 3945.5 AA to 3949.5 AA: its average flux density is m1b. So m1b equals 20.4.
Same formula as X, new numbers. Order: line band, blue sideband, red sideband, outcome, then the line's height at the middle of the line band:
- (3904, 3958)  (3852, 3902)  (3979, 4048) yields 0.27 mag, 22.8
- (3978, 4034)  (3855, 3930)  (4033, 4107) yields -0.17 mag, 26.8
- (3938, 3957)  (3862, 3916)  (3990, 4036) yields 0.30 mag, 25.1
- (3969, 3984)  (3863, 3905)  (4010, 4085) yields 0.24 mag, 25.7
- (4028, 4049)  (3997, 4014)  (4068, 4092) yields 0.10 mag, 33.1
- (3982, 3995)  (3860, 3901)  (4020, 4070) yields -0.13 mag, 26.5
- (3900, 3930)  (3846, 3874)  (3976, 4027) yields 0.11 mag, 21.7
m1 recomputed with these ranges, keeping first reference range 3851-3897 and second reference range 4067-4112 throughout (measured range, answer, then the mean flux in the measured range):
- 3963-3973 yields 5.8 AA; 10.1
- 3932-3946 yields 6.6 AA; 11.5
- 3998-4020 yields -4.9 AA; 33.1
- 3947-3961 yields 0.7 AA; 21.8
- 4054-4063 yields 0.0 AA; 30.7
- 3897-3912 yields -0.8 AA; 20.2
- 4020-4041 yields -2.8 AA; 32.5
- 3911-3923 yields -1.6 AA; 22.8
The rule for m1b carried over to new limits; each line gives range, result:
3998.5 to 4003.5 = 32.9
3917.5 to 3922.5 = 18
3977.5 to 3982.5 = 27.3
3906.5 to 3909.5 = 20.4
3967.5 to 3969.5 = 4.37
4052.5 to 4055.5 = 33.9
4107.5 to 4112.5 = 33.8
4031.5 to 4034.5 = 27.4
